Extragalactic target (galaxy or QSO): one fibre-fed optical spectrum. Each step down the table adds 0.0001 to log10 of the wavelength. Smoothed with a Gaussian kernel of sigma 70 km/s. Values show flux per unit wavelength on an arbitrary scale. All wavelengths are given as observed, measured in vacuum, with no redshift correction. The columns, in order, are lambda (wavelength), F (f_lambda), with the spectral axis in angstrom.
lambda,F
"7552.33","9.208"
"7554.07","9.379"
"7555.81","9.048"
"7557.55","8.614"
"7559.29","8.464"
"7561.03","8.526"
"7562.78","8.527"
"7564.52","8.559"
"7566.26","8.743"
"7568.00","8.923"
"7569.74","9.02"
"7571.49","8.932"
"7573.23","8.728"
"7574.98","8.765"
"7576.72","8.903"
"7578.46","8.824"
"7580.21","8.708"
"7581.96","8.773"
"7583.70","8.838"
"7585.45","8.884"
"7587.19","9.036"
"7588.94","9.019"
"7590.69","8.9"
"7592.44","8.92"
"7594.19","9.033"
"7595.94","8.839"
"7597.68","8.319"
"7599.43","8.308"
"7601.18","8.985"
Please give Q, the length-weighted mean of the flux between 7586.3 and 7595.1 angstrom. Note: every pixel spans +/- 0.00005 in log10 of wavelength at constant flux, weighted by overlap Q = 8.98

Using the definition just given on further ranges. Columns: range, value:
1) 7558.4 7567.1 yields 8.56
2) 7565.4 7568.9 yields 8.85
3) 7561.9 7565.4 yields 8.53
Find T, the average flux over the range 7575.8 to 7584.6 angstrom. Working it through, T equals 8.81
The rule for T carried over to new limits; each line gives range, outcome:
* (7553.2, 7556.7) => 9.21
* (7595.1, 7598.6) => 8.59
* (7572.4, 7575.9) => 8.75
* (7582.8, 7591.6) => 8.94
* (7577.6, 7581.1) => 8.74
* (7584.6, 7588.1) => 8.97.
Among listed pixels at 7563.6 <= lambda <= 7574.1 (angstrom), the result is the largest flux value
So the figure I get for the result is 9.02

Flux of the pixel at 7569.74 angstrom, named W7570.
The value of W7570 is 9.02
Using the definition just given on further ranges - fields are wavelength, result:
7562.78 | 8.527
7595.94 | 8.839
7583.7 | 8.838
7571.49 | 8.932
